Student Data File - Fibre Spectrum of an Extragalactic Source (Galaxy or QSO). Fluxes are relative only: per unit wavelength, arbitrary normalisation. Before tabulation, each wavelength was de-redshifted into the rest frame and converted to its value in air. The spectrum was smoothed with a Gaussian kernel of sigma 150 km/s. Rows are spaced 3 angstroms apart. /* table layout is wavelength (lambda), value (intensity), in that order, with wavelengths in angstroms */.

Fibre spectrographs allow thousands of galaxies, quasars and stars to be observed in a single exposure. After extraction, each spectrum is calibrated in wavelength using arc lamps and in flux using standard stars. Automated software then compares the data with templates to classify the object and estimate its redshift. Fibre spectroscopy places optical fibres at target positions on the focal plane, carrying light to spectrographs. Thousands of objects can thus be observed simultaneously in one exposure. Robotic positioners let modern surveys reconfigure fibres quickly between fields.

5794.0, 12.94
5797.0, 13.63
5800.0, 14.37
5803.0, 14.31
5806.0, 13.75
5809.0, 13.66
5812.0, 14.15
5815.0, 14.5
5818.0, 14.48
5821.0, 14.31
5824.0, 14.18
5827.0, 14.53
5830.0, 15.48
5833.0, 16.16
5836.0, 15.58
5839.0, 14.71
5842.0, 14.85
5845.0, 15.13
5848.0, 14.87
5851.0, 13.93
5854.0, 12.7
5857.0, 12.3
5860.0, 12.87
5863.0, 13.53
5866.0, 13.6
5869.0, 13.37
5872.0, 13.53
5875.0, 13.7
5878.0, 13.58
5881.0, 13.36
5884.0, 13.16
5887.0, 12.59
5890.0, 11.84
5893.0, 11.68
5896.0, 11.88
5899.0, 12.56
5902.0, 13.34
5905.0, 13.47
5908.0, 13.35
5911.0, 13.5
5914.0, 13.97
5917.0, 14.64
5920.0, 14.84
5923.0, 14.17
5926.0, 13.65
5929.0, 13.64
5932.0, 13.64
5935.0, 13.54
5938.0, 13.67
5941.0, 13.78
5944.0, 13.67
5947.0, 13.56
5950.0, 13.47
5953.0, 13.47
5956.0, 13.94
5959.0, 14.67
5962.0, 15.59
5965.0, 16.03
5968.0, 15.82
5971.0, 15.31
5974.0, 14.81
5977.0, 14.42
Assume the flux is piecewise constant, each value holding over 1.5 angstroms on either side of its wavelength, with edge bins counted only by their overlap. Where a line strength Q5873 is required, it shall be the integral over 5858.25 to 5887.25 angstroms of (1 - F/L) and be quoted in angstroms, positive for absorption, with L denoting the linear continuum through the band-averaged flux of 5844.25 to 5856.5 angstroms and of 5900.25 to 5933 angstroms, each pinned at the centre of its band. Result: 1.2 angstroms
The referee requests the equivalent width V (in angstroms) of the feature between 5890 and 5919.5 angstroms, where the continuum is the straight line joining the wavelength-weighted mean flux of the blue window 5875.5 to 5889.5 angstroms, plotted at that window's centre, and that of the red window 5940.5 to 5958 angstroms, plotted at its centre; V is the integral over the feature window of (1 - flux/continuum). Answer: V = 0.4 angstroms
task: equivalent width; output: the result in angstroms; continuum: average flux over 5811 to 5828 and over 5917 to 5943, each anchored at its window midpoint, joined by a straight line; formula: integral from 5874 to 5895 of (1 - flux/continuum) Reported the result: 1.9 angstroms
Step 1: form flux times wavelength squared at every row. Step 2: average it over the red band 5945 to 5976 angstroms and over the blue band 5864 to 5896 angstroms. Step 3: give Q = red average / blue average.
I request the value 1.2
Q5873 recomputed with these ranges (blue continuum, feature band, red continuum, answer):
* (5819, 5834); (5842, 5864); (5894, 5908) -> 0.70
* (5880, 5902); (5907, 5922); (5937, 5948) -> -1.22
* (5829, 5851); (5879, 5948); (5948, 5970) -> 6.97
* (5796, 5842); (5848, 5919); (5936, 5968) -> 5.93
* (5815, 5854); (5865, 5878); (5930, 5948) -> 0.73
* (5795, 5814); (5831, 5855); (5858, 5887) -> -2.08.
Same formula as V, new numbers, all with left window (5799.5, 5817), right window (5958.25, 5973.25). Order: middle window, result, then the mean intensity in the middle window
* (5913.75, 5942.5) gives 2.29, 14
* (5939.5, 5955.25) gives 1.77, 13.6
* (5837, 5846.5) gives -0.34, 14.9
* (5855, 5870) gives 1.52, 13.1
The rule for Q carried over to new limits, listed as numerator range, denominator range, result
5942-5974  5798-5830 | 1.07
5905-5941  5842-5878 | 1.04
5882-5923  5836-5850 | 0.90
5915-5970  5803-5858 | 1.02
